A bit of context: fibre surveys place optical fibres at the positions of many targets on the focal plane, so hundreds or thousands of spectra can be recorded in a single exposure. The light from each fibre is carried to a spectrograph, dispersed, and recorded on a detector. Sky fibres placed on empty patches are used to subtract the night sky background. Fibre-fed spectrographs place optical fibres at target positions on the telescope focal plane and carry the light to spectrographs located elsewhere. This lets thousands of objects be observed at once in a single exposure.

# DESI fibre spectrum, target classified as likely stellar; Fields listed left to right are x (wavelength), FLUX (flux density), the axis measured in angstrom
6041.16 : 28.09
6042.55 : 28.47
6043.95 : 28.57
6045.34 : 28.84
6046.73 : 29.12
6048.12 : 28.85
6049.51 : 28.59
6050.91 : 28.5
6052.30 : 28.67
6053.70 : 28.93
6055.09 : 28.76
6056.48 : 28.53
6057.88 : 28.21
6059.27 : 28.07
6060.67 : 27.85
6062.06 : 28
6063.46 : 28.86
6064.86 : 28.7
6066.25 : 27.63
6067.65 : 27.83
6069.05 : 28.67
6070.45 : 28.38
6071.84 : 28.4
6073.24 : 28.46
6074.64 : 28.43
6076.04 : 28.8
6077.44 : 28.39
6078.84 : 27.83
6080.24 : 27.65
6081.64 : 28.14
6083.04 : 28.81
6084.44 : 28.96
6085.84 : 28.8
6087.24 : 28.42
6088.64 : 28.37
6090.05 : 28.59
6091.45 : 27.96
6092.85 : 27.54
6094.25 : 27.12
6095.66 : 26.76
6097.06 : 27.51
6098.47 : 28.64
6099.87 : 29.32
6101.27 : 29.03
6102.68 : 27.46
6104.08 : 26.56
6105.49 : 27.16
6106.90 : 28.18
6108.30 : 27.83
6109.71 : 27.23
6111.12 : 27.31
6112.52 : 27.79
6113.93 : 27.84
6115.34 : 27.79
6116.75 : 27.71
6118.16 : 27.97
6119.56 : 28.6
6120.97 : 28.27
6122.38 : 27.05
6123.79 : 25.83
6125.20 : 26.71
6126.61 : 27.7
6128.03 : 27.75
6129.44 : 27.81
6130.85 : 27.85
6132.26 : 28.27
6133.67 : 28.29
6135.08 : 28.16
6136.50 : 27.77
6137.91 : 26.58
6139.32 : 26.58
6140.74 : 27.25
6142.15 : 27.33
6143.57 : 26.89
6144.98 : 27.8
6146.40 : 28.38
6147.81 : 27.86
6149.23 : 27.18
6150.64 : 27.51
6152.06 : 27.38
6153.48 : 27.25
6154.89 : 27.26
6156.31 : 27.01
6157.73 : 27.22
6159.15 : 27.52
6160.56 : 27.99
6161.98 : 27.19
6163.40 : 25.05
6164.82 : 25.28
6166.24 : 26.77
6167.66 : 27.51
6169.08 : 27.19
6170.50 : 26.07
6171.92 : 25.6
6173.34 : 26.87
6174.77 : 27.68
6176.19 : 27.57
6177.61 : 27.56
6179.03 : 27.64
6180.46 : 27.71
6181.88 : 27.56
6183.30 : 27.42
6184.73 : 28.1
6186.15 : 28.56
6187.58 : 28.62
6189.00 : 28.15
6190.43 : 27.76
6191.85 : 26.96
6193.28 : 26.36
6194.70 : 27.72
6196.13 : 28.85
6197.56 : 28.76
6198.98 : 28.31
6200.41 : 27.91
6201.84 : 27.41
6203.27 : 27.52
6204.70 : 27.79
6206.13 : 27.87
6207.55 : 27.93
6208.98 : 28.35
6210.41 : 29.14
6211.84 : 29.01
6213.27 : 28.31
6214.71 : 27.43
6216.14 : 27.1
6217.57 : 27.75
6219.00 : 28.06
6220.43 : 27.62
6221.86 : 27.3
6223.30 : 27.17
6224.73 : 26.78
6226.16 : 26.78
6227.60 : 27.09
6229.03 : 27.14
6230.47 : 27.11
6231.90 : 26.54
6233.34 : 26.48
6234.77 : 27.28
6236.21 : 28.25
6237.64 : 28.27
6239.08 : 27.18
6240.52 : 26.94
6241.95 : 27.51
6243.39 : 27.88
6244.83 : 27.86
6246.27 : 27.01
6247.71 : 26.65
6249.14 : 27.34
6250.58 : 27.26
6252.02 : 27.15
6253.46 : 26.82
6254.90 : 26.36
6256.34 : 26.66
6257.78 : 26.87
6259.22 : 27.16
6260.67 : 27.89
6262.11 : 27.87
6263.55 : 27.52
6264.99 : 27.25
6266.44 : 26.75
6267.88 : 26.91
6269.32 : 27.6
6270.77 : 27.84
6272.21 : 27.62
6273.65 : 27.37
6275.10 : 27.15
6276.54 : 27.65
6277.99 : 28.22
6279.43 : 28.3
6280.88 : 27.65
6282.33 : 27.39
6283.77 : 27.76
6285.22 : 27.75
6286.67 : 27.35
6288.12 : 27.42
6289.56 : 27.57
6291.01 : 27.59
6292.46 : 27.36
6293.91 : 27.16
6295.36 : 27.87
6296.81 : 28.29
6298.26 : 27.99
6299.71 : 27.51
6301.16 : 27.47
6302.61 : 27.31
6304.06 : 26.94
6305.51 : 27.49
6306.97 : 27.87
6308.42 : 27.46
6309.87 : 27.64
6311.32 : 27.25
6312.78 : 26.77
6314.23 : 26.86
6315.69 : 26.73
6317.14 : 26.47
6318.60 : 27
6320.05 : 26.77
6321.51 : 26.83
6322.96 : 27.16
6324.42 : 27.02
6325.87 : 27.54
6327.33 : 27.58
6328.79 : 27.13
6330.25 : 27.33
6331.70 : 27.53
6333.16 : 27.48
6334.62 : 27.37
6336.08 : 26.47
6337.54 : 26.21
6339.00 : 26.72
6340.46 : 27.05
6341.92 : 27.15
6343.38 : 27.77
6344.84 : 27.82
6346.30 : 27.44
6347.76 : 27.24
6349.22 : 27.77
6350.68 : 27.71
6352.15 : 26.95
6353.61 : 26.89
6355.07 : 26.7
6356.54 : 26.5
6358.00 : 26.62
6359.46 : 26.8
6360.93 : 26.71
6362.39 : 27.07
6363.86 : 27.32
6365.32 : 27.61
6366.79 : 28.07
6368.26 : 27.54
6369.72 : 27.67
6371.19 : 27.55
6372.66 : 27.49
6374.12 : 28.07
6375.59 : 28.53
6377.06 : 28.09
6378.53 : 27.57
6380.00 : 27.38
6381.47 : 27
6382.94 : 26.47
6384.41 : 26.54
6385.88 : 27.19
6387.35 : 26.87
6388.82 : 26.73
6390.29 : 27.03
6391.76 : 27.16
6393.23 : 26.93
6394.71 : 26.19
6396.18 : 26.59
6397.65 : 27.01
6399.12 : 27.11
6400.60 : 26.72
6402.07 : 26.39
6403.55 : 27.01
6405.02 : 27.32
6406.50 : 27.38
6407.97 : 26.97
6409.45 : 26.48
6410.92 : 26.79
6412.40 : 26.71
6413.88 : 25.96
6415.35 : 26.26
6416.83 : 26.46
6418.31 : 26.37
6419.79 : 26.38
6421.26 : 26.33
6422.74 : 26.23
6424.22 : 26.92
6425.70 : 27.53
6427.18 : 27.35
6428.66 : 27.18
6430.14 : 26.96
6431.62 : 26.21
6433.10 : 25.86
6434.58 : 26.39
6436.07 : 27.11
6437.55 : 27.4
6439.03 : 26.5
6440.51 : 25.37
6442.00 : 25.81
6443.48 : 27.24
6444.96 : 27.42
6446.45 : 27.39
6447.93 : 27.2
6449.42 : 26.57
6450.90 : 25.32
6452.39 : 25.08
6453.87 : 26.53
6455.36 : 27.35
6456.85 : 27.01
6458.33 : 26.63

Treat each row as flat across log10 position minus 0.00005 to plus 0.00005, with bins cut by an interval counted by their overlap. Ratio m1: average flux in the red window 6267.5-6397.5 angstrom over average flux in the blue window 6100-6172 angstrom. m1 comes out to 1.0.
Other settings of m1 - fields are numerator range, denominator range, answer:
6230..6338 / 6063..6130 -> 0.98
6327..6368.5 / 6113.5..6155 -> 0.99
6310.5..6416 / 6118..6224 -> 0.98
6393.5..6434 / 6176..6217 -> 0.96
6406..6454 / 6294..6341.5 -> 0.98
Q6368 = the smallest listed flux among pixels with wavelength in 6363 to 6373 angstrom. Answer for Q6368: 27.32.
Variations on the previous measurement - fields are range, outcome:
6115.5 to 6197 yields 25.05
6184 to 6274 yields 26.36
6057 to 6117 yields 26.56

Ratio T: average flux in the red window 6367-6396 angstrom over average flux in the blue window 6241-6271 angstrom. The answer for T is 1.00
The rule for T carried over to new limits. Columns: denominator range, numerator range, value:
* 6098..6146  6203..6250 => 1.00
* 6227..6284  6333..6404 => 0.99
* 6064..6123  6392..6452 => 0.95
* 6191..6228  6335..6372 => 0.98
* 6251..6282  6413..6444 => 0.97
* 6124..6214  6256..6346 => 0.99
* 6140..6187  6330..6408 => 1.00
